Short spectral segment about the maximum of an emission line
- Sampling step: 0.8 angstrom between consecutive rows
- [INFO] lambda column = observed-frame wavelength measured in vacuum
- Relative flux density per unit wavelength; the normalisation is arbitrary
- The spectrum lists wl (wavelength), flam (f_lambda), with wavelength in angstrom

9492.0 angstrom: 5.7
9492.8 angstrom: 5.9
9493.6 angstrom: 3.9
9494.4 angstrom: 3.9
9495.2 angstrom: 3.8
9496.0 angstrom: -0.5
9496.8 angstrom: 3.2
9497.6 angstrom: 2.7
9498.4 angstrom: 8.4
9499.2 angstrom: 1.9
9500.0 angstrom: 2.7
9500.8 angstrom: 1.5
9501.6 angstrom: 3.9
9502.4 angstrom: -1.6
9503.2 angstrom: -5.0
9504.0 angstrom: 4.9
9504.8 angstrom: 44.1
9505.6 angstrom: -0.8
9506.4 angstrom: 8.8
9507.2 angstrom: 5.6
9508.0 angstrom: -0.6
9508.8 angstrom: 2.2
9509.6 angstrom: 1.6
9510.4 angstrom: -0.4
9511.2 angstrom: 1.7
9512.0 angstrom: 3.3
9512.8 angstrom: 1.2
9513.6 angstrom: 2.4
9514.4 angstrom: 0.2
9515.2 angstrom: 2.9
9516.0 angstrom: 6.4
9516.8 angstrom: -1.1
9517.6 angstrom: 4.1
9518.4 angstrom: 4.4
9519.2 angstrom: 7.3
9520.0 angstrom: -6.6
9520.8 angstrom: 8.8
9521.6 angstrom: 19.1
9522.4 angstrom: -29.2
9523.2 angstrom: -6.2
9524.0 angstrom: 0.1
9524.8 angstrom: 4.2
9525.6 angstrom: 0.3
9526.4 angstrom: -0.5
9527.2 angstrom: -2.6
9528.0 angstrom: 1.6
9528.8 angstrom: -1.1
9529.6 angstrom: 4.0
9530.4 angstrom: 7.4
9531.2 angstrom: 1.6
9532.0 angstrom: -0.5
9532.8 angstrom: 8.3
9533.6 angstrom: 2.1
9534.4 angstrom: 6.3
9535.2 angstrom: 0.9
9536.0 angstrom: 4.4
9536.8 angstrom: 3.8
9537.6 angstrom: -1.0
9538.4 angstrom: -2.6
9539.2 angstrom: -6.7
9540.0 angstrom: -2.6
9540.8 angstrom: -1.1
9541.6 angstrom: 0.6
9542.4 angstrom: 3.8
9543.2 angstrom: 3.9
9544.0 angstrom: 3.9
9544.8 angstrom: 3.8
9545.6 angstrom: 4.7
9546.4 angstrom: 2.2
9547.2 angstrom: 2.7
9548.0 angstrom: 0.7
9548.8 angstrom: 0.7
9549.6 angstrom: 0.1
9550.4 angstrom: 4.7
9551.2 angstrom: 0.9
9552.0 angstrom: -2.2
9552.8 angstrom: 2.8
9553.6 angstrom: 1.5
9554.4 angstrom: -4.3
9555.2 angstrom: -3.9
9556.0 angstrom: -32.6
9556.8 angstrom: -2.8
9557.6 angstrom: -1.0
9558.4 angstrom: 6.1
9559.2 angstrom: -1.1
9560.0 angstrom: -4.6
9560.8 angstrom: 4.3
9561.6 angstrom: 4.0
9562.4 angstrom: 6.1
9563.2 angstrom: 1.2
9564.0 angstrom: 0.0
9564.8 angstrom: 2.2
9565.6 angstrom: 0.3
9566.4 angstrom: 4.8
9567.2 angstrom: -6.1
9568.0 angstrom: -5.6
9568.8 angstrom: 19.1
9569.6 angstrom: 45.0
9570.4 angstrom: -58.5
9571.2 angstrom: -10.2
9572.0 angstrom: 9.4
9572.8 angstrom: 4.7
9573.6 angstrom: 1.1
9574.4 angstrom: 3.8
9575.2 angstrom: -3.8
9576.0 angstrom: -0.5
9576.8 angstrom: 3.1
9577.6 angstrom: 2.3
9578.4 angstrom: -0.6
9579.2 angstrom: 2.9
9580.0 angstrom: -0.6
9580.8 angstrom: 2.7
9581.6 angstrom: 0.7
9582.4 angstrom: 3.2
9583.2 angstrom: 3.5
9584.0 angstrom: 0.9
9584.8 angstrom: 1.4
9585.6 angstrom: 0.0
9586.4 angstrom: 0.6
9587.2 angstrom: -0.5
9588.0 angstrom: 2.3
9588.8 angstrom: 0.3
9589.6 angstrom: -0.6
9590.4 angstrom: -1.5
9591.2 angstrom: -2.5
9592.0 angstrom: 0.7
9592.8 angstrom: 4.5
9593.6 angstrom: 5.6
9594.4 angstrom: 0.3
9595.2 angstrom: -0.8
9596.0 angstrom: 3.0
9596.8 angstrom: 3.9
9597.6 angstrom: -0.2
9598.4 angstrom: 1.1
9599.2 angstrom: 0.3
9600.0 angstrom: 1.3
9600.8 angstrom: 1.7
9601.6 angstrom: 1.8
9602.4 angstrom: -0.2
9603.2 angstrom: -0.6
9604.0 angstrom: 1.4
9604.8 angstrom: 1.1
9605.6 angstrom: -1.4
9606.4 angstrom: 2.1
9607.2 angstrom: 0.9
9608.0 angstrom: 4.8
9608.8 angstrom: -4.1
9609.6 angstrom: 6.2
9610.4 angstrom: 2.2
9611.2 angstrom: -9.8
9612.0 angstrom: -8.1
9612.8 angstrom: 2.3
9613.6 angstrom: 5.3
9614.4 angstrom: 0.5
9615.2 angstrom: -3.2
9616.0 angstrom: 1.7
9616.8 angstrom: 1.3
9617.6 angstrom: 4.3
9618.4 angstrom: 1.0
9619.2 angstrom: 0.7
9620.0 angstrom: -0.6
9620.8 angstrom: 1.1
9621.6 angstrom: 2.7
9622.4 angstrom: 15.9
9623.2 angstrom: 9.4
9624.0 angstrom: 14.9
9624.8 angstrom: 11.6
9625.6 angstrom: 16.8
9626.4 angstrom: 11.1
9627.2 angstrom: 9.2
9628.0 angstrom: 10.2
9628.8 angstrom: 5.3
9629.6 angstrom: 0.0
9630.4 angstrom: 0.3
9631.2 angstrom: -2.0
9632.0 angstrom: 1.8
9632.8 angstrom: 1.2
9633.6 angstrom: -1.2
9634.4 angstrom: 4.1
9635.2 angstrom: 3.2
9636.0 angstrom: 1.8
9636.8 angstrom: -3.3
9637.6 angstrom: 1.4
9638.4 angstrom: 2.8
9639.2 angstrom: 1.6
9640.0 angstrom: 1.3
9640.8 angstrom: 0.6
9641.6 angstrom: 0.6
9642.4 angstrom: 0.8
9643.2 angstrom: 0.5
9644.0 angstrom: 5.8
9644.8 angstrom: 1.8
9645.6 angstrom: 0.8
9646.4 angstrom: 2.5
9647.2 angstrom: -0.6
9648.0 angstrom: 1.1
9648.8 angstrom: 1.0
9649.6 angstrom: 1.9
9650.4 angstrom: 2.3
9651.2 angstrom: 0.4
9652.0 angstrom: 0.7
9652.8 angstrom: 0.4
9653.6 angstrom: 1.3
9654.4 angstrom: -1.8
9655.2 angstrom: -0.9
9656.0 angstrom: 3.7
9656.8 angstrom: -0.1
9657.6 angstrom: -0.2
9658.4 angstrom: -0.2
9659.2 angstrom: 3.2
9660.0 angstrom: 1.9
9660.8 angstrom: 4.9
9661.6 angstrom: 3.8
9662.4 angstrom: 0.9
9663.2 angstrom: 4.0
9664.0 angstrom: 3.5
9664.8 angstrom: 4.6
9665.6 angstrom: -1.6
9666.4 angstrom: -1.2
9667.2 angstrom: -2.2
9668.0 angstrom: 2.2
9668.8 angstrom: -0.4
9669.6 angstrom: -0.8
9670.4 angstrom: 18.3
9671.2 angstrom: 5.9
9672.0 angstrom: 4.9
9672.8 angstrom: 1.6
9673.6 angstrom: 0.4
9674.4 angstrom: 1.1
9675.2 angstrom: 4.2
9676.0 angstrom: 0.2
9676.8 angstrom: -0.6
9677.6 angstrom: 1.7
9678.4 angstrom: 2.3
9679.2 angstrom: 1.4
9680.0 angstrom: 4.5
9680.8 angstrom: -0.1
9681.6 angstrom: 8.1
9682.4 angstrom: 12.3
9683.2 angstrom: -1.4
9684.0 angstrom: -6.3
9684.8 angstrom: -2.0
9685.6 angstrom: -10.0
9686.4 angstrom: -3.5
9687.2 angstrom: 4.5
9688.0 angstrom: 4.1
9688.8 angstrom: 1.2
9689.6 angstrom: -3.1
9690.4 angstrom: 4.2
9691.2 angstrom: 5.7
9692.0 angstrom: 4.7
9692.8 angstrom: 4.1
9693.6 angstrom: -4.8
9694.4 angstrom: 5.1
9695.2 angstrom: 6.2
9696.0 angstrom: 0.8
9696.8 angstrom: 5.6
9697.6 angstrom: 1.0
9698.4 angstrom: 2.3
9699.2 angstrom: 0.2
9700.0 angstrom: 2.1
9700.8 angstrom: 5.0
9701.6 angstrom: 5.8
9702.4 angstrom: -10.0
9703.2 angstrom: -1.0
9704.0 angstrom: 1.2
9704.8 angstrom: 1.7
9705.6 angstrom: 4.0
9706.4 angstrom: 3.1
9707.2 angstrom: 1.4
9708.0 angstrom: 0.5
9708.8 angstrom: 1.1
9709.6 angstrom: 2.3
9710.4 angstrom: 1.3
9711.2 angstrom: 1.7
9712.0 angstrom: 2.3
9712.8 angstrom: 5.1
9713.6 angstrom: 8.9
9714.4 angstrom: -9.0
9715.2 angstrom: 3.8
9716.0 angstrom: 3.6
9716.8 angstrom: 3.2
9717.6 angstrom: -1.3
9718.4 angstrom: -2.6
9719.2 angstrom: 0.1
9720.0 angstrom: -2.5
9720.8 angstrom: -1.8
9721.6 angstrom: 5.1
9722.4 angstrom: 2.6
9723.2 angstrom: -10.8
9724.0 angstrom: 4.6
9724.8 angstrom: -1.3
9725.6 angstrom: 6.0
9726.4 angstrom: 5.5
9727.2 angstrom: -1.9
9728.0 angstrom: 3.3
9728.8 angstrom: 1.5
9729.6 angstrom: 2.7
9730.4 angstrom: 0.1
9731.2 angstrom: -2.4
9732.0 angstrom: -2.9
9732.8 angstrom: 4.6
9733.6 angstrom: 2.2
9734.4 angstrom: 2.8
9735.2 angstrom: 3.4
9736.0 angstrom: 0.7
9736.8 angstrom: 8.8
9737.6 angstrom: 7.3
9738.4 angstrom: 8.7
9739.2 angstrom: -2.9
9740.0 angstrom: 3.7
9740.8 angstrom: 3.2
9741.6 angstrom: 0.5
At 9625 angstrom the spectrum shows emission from H-beta 4861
